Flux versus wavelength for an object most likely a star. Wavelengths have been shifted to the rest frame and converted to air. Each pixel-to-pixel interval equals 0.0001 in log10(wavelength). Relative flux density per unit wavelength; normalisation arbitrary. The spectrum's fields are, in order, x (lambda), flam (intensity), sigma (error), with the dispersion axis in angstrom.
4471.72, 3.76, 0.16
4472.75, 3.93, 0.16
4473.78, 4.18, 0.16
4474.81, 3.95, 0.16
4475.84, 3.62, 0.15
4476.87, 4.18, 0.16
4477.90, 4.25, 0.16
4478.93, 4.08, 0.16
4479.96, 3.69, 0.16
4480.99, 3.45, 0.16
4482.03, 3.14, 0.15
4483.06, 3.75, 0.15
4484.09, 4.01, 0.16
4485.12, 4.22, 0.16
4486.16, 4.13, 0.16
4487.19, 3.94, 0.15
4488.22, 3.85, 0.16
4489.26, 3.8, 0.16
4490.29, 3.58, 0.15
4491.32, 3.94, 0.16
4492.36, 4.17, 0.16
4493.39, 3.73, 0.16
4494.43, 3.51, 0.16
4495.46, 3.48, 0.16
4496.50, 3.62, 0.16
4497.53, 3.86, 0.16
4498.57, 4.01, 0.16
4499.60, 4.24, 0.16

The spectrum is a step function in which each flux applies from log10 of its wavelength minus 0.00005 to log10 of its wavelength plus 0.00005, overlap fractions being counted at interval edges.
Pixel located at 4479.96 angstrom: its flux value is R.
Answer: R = 3.69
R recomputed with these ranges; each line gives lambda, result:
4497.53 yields 3.86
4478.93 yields 4.08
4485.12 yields 4.22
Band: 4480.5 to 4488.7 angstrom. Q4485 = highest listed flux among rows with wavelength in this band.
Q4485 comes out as 4.22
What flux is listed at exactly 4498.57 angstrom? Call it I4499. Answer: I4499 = 4.01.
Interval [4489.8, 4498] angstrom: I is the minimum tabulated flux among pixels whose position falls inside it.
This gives 3.48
